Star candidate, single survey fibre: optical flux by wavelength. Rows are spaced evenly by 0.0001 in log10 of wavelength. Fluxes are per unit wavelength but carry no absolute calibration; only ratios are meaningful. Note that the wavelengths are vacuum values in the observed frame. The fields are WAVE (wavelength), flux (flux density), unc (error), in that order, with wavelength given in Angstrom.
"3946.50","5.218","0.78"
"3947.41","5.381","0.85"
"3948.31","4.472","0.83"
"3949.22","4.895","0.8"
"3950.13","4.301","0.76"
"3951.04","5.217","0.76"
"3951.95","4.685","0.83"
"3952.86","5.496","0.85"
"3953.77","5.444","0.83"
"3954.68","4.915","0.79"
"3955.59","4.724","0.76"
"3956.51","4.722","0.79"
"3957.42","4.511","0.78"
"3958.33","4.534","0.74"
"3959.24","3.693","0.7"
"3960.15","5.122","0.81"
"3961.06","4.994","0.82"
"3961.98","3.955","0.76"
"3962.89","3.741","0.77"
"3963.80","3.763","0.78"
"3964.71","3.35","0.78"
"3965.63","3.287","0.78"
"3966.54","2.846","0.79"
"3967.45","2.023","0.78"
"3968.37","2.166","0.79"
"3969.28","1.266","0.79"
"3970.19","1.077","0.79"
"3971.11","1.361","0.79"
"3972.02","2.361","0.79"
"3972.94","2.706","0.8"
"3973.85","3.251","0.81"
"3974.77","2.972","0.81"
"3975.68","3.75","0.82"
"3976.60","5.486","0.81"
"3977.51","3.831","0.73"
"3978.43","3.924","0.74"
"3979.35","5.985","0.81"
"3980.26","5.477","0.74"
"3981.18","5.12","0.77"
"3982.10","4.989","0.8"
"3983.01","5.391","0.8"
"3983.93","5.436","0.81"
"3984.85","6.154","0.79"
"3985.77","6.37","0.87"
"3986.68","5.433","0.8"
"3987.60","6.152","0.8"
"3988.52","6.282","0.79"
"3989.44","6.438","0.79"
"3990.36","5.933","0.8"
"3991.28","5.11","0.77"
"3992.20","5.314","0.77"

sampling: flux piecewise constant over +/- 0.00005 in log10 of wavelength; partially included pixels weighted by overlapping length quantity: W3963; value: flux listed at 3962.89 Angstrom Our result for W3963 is 3.741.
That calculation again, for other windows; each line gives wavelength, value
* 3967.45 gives 2.023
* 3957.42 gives 4.511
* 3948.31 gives 4.472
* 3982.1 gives 4.989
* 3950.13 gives 4.301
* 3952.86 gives 5.496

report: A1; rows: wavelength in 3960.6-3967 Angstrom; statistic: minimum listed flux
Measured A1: 2.846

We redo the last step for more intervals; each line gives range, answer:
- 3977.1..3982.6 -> 3.831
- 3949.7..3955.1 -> 4.301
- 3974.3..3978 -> 2.972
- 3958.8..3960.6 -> 3.693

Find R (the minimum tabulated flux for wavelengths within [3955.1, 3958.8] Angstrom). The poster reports 4.511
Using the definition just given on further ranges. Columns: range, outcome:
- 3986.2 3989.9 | 5.433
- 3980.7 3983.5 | 4.989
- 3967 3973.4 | 1.077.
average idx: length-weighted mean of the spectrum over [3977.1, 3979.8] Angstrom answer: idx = 4.58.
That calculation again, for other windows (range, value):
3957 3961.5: 4.58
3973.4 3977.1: 3.87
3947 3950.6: 4.77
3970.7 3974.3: 2.43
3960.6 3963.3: 4.23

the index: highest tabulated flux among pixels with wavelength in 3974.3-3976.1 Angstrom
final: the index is 3.75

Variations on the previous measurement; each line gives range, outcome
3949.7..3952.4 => 5.217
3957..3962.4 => 5.122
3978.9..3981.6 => 5.985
